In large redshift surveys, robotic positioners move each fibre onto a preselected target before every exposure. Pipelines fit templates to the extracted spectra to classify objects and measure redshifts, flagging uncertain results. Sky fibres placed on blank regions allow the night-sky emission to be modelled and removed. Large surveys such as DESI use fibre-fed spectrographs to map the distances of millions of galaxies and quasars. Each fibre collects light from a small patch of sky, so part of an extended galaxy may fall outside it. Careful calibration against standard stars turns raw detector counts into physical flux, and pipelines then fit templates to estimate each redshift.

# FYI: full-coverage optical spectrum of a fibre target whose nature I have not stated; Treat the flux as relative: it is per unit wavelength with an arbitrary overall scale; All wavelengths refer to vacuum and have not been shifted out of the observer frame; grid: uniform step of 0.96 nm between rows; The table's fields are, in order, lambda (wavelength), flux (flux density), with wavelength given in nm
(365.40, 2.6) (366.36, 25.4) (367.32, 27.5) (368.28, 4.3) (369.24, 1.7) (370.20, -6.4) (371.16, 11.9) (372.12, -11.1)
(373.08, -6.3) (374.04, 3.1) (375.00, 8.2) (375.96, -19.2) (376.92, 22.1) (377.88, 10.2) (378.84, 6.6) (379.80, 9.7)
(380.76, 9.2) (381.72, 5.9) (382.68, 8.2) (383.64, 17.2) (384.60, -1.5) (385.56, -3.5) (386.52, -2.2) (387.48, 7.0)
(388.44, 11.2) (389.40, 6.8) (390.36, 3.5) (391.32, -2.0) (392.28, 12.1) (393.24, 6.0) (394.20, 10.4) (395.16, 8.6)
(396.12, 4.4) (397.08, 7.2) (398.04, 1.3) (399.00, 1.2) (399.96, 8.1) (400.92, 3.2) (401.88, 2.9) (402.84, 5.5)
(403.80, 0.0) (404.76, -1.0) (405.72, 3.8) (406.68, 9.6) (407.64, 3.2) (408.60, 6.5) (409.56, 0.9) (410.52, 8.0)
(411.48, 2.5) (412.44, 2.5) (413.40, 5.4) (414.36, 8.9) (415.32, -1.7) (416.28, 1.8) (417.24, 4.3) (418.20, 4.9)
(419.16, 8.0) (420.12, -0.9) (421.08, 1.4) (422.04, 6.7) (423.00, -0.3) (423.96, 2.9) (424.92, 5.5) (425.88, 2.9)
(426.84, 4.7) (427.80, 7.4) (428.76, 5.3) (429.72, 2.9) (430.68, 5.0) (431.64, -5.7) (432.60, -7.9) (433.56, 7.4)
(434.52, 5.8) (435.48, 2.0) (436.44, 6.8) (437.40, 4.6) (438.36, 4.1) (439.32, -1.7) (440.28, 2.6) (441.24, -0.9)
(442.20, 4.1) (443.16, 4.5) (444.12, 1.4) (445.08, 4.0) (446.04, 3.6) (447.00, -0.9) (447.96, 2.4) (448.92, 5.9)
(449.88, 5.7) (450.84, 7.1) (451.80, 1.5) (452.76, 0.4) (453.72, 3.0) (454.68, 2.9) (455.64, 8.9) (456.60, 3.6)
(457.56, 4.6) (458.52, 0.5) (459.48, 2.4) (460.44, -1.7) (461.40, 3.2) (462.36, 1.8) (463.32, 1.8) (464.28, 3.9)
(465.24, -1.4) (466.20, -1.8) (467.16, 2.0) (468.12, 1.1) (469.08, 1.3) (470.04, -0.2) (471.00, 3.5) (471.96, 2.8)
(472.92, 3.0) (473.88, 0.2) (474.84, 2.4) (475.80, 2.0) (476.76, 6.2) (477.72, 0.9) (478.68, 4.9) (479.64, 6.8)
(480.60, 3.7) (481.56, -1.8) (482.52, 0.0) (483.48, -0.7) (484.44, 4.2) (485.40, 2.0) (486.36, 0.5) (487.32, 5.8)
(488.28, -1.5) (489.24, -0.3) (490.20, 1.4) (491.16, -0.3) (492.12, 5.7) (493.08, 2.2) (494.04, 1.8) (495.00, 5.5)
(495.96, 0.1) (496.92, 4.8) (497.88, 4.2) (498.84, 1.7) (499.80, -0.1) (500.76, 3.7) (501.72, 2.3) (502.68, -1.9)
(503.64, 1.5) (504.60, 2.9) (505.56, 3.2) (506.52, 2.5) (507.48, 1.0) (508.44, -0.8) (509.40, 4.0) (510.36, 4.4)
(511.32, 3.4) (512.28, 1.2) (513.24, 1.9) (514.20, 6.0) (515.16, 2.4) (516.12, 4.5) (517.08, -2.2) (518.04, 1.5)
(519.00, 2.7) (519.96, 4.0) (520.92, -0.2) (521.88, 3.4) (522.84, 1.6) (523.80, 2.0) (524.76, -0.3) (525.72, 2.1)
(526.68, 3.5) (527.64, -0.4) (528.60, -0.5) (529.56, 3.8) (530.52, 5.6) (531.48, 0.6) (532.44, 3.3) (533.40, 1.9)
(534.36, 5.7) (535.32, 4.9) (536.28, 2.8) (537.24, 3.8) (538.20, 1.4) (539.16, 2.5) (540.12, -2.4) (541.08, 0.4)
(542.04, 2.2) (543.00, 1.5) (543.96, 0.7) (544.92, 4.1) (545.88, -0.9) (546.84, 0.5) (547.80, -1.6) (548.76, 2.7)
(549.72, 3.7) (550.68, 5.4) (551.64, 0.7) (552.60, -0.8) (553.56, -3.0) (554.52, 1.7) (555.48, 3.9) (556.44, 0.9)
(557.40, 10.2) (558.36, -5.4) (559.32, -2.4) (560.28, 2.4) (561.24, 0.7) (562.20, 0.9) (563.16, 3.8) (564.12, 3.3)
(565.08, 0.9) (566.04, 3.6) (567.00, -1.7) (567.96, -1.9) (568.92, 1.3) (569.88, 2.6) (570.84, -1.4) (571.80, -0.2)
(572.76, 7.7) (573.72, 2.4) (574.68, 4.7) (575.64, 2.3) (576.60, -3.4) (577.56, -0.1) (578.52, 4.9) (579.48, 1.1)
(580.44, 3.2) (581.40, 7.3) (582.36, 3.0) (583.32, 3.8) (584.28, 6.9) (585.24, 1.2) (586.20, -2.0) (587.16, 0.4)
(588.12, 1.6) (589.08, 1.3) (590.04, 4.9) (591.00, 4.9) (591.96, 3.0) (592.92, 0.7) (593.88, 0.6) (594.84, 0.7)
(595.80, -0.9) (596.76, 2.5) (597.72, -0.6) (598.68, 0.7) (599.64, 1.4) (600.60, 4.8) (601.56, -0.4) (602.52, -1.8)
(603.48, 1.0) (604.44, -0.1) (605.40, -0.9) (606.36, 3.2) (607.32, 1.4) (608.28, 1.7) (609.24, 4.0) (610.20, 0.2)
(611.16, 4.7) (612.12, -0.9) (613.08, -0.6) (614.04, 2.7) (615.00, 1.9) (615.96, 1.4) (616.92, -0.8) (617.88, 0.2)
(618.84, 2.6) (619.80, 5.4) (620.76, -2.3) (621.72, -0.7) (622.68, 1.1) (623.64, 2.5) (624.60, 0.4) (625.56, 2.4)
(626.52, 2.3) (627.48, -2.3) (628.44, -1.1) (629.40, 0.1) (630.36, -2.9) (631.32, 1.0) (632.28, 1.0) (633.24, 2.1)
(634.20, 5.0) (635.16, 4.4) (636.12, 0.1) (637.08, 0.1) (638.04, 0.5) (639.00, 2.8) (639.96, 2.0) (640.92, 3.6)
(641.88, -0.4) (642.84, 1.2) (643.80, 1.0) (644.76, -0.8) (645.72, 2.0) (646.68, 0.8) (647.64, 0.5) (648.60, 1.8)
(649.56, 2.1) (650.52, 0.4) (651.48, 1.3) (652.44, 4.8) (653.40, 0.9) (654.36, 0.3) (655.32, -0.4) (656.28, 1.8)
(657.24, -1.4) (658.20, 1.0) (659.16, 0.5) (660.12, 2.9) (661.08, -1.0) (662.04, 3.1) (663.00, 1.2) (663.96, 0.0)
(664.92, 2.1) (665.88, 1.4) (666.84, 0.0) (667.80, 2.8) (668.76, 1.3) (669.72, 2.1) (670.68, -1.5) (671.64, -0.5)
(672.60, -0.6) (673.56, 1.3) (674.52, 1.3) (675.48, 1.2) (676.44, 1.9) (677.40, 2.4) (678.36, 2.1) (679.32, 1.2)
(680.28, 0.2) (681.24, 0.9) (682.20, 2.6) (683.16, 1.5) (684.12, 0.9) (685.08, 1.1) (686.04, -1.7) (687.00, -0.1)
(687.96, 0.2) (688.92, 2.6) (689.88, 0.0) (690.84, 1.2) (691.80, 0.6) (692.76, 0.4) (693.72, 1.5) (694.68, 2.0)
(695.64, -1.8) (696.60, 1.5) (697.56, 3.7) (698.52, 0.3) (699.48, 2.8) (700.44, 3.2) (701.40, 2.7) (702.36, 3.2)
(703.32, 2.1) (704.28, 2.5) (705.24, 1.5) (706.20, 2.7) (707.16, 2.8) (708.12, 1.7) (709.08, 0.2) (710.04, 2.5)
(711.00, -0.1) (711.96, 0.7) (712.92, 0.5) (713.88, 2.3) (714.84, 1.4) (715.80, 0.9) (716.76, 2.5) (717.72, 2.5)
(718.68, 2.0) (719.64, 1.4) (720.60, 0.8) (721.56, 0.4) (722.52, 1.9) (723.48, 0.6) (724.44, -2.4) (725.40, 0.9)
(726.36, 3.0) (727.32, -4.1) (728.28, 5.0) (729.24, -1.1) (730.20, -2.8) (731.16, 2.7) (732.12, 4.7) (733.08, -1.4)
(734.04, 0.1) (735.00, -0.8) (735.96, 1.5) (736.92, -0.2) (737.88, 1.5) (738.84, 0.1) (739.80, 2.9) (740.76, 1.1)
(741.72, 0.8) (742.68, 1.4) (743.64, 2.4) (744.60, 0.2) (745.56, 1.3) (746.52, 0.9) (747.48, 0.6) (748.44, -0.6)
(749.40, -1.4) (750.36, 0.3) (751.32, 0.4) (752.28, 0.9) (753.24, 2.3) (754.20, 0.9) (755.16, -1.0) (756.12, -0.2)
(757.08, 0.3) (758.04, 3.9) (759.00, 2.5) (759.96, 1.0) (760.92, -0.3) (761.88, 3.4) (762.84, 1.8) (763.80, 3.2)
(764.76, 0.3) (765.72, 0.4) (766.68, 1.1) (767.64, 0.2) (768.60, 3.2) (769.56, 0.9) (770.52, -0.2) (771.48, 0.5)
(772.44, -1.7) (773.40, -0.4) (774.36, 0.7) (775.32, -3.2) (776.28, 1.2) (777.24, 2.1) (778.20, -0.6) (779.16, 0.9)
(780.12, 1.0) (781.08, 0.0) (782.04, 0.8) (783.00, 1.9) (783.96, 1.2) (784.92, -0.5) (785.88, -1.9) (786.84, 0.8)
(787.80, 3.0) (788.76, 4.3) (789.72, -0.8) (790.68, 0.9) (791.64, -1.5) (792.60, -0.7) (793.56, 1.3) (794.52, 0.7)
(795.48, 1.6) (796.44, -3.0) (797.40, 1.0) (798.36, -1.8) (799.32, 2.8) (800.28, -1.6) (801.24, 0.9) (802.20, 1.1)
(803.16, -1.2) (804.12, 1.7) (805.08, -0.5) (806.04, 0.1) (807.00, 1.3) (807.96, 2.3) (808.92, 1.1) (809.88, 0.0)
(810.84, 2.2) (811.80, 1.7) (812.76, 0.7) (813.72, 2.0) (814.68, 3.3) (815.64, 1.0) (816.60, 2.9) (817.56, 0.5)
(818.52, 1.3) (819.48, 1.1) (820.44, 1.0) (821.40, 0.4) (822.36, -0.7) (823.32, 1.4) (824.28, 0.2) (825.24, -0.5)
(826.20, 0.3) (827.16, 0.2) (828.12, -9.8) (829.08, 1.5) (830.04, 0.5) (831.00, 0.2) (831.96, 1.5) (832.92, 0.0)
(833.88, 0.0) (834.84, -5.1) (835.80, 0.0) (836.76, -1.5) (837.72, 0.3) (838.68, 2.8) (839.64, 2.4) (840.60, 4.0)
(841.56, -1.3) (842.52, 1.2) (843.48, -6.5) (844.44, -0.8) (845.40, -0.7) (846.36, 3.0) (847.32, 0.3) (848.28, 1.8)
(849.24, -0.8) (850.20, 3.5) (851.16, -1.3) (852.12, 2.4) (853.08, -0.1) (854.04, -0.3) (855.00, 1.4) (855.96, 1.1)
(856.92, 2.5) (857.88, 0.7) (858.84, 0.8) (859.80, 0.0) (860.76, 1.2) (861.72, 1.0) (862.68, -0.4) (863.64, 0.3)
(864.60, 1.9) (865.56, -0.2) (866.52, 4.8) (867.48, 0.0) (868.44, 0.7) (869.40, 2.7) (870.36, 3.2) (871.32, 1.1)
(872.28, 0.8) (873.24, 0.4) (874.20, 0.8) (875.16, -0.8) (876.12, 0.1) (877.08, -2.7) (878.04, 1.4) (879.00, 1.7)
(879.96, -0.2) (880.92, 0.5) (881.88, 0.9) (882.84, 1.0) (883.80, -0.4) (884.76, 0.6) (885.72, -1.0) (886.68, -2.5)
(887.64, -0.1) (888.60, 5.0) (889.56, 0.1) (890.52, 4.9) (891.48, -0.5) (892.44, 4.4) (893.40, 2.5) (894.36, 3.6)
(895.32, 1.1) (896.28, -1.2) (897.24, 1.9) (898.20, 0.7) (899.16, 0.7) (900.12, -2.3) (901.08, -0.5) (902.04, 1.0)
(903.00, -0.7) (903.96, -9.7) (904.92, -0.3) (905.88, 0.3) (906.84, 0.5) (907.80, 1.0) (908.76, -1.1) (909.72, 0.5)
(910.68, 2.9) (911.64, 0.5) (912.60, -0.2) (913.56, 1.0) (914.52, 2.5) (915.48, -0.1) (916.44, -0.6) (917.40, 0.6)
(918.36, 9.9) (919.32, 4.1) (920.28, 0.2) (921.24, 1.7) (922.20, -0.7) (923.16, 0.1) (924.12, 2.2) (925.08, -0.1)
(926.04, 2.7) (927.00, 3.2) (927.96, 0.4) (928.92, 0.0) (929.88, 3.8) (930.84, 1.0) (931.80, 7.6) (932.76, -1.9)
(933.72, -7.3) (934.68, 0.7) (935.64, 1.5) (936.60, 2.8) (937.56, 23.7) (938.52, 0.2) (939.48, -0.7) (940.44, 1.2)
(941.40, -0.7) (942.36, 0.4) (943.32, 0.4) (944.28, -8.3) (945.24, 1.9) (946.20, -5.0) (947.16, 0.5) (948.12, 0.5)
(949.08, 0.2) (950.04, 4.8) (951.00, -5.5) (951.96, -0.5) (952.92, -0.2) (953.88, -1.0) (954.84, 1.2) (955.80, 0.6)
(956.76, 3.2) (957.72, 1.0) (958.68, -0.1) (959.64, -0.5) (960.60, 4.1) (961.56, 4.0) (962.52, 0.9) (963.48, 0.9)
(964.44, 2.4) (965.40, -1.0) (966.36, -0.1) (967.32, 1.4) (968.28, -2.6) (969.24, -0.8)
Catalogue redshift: 1.463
